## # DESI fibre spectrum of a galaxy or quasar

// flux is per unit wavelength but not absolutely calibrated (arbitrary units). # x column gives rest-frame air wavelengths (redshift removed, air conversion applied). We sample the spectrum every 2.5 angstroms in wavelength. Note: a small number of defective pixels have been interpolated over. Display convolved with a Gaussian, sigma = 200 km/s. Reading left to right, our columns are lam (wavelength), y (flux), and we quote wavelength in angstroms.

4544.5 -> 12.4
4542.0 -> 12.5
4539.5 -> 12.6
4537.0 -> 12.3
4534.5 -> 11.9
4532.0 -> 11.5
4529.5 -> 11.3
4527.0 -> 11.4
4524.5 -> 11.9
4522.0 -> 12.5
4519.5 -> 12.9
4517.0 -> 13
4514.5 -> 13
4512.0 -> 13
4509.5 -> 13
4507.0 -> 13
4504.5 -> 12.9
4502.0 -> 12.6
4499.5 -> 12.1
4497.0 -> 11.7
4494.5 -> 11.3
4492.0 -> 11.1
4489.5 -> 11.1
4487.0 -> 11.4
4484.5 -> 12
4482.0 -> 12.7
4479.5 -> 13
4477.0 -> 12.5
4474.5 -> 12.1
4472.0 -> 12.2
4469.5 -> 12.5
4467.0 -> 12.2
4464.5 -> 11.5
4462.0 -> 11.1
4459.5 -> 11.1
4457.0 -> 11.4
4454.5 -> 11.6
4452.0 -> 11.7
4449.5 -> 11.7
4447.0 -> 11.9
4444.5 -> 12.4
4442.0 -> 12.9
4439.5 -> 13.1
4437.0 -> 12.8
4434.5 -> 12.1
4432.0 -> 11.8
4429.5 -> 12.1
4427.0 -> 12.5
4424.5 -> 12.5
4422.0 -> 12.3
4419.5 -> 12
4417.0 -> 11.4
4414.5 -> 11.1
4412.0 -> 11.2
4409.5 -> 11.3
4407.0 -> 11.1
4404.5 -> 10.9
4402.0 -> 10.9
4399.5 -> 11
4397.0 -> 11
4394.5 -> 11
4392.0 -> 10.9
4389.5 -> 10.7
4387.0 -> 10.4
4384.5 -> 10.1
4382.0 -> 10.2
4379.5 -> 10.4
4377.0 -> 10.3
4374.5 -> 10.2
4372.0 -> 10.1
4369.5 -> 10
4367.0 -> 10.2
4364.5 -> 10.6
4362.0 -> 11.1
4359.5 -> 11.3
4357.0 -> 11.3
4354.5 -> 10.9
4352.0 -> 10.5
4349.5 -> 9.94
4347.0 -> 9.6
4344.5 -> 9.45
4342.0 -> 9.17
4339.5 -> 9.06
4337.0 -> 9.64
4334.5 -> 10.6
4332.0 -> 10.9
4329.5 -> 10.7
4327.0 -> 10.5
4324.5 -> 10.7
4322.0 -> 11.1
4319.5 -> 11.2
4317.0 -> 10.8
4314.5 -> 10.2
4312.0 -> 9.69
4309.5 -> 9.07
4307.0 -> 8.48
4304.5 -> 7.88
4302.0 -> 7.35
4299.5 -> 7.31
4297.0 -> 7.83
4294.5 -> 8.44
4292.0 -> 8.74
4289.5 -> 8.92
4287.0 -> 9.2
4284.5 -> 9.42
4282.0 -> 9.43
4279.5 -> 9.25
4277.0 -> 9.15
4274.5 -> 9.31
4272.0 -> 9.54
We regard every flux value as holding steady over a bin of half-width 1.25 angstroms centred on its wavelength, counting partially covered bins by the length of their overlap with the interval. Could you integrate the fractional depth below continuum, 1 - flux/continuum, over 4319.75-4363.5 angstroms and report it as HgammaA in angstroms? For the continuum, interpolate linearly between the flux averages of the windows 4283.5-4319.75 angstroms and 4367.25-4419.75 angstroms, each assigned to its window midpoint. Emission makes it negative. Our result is -3.2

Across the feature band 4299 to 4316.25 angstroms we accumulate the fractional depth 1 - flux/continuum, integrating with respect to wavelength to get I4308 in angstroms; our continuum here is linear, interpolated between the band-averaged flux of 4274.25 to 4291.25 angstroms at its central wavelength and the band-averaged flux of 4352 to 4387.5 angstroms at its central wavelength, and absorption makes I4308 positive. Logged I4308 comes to 1.6 angstroms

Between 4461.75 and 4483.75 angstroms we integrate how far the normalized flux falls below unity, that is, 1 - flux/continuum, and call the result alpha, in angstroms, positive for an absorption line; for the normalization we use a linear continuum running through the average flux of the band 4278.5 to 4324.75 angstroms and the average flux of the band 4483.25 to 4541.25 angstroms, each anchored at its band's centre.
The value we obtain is -1.2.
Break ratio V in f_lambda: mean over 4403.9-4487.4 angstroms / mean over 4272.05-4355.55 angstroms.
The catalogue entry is 1.3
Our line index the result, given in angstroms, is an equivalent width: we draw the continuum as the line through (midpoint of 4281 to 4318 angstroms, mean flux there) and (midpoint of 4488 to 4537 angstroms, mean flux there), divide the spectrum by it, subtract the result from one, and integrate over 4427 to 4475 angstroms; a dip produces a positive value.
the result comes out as -3.5 angstroms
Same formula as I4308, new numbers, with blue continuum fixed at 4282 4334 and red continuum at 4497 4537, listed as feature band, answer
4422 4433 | -1.1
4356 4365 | -0.8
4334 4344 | 0.3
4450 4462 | 0.1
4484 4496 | 0.6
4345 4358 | -0.4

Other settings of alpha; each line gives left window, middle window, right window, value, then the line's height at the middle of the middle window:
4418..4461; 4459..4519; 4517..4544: -0.37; 12.1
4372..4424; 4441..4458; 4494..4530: -0.50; 11.6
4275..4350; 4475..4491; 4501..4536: -0.26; 11.9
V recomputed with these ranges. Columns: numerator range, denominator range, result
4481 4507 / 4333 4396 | 1.16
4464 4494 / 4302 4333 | 1.20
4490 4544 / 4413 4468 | 1.02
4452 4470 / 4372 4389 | 1.13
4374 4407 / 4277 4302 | 1.23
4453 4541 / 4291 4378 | 1.23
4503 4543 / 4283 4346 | 1.31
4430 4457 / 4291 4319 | 1.39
